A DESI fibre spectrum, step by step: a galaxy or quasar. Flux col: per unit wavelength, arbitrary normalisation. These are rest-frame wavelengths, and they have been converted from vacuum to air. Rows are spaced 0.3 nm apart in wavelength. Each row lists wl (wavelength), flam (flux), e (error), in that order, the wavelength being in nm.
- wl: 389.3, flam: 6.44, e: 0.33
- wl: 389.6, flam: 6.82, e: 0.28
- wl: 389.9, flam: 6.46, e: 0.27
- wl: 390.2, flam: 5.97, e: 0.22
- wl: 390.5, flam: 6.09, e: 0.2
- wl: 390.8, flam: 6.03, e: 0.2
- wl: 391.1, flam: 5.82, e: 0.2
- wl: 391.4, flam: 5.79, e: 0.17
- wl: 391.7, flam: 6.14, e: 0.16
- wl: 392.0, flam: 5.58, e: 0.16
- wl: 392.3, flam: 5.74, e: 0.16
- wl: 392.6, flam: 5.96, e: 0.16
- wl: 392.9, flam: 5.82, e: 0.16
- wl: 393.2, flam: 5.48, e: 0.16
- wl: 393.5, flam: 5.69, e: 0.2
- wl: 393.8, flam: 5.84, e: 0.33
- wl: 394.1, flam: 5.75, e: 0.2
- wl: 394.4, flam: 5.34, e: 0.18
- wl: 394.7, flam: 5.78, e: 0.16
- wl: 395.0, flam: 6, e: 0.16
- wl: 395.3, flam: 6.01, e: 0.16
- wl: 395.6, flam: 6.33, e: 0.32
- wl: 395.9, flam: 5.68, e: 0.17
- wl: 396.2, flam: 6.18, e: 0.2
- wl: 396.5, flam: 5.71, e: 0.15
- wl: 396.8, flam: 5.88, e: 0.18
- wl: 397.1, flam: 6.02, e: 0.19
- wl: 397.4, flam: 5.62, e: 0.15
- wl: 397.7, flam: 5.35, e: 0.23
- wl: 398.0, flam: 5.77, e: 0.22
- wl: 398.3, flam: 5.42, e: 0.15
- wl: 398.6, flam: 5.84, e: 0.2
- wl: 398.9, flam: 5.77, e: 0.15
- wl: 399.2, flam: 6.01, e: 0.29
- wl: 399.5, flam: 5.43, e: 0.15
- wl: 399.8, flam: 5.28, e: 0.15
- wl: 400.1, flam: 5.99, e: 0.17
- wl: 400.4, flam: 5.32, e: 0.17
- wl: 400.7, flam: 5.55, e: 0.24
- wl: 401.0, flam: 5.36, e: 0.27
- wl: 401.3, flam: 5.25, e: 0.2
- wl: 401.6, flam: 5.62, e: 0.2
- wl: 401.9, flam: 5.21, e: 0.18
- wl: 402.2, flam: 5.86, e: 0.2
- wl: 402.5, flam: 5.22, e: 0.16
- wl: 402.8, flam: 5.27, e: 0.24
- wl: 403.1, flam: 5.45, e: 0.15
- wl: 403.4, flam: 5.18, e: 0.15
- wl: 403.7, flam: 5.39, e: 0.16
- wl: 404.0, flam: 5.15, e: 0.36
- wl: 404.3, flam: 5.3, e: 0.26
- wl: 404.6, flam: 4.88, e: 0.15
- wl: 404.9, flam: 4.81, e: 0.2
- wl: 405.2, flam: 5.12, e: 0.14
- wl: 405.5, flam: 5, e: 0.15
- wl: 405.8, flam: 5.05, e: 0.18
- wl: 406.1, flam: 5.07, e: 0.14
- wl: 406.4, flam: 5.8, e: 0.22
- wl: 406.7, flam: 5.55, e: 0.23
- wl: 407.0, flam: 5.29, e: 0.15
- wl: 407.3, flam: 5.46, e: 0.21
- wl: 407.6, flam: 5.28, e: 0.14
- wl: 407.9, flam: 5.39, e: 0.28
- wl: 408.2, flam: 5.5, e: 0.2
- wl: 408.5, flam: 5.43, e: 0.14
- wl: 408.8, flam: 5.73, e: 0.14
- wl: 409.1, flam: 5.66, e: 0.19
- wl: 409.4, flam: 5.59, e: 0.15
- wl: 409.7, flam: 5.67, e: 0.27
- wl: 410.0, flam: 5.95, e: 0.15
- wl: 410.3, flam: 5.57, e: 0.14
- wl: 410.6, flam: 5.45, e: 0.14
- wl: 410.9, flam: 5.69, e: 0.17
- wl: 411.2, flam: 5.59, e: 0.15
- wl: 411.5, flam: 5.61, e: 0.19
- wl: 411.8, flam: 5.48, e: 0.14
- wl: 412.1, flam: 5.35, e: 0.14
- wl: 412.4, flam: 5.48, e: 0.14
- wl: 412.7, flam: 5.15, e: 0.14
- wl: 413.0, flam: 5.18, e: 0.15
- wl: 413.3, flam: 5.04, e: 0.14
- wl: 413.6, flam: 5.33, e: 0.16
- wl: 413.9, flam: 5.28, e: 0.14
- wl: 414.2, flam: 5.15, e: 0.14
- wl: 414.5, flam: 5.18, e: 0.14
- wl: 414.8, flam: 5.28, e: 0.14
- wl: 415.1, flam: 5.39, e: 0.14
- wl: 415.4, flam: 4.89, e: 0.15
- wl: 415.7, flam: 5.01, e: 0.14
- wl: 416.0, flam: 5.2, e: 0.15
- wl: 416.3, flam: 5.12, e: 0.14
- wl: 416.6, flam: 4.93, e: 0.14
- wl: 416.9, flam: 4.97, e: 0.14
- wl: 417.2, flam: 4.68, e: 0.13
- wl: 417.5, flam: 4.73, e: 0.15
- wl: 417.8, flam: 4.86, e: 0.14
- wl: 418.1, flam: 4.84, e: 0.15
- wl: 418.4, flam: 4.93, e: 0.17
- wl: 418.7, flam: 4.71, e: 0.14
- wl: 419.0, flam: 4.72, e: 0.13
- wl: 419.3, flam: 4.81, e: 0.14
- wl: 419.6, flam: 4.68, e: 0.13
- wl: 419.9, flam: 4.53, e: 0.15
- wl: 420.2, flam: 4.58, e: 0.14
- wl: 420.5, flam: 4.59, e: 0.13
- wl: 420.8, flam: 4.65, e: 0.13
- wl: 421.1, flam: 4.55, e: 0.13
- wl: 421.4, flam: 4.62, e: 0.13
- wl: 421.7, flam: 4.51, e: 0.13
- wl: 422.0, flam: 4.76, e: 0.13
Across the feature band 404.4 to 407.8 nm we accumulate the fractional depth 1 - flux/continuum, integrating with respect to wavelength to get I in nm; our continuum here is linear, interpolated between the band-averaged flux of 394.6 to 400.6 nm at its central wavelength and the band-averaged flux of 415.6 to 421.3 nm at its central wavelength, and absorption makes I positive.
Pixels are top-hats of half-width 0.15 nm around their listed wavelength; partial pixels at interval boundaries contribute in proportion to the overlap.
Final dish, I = 0.10 nm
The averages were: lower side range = 5.77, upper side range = 4.79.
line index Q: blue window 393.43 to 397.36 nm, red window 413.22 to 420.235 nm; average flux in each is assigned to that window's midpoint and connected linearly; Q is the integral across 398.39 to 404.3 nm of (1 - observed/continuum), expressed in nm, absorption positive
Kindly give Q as 0.14 nm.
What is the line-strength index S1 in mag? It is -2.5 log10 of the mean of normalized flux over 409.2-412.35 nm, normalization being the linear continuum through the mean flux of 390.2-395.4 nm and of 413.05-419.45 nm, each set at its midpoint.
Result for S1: -0.08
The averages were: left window 5.82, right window 5.01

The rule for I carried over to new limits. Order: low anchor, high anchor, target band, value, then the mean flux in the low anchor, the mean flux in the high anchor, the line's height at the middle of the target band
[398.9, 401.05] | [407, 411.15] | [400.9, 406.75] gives 0.318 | 5.59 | 5.56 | 5.57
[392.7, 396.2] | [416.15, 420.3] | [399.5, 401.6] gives 0.031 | 5.81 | 4.79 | 5.55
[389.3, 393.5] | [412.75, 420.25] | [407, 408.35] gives -0.018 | 5.98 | 4.97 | 5.33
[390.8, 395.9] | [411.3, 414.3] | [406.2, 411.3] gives -0.134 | 5.82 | 5.31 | 5.42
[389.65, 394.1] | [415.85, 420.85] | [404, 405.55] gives 0.095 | 5.9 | 4.8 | 5.36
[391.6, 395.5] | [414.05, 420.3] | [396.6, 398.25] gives -0.020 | 5.78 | 4.92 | 5.64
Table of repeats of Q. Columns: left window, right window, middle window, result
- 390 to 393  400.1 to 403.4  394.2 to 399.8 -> -0.12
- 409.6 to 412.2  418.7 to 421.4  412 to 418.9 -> 0.07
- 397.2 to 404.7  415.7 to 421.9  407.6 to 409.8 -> -0.16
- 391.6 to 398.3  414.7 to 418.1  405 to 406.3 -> 0.08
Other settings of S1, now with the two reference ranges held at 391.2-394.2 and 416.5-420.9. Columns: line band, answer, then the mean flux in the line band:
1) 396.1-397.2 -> -0.058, 5.93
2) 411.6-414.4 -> -0.064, 5.28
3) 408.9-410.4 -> -0.118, 5.69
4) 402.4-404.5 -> 0.017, 5.27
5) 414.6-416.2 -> -0.060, 5.15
